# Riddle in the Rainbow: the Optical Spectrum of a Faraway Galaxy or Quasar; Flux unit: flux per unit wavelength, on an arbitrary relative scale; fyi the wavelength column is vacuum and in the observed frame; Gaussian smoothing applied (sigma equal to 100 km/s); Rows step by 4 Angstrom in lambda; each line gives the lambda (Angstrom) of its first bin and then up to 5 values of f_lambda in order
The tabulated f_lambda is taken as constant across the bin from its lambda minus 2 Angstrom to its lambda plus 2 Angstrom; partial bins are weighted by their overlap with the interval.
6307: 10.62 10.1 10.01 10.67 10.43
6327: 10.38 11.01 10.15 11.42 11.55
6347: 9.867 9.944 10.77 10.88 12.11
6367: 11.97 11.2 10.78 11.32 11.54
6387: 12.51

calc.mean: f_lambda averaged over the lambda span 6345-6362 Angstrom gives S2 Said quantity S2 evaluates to 10.5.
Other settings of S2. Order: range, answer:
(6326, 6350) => 10.7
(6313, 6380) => 10.8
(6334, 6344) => 11.1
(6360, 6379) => 11.5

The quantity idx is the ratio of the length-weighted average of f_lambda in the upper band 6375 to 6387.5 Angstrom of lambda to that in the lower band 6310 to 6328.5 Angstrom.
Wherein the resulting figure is 1.12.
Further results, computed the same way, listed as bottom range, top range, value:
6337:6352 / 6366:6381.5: 1.05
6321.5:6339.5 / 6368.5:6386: 1.06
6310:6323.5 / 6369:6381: 1.08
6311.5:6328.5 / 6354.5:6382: 1.09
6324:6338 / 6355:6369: 1.09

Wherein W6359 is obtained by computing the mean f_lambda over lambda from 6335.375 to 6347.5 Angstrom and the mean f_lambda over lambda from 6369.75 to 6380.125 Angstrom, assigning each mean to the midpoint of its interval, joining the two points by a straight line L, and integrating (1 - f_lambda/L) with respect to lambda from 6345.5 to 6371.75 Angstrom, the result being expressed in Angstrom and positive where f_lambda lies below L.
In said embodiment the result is 0.1 Angstrom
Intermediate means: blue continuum 11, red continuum 11.1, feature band 11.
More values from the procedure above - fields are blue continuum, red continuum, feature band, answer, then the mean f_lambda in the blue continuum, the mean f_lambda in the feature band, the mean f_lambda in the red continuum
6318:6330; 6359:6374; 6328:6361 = 1.00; 10.5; 10.7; 11.6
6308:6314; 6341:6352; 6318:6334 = -0.43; 10.2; 10.6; 10.5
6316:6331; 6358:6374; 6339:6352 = 0.47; 10.5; 10.6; 11.5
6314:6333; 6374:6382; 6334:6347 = -0.25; 10.5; 10.9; 11.1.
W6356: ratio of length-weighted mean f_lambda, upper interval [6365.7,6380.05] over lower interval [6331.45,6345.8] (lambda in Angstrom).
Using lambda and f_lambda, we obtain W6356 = 1.03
